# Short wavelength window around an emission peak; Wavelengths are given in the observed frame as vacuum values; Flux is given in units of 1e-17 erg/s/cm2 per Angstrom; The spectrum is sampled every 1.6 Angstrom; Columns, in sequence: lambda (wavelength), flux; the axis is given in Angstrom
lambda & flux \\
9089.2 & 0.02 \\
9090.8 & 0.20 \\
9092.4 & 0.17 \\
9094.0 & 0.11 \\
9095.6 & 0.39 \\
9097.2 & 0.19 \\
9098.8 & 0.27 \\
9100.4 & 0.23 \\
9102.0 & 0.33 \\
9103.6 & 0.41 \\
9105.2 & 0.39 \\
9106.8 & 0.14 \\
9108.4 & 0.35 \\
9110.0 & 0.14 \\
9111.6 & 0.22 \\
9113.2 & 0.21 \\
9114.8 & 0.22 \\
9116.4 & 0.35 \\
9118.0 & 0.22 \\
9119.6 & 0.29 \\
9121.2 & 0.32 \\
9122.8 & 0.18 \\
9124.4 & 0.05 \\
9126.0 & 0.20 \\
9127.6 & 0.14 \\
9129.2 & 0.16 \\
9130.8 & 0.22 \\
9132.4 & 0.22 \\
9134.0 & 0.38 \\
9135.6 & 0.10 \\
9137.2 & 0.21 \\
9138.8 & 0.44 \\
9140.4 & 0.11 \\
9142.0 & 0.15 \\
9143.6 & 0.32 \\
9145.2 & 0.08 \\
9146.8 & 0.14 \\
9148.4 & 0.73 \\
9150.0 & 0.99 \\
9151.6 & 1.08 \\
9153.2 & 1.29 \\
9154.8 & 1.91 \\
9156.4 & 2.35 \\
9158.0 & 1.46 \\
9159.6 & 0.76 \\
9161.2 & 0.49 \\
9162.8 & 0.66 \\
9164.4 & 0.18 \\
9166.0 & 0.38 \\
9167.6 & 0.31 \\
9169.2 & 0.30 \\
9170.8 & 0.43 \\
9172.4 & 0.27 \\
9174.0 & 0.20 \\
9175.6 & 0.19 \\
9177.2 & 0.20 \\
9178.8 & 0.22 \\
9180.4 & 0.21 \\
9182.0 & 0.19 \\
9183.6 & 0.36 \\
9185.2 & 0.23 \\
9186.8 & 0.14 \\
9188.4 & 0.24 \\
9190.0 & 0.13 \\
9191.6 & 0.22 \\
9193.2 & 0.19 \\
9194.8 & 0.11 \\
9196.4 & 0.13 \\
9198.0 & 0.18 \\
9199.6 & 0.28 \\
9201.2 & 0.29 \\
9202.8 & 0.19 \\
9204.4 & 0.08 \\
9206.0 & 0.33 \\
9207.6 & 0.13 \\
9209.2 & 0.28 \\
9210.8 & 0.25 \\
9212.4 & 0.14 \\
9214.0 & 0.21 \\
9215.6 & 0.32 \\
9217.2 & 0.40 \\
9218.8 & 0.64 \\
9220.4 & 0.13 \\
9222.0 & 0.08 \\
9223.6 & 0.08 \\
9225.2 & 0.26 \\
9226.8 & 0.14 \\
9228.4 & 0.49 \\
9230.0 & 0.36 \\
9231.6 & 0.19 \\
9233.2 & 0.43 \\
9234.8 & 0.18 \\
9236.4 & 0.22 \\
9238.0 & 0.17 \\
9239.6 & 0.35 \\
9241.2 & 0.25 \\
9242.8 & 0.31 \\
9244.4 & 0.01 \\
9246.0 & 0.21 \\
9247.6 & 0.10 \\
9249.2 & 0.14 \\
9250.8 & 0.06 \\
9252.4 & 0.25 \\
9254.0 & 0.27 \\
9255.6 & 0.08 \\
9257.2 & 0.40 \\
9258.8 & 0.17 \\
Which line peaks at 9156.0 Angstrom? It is [O III] 5007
